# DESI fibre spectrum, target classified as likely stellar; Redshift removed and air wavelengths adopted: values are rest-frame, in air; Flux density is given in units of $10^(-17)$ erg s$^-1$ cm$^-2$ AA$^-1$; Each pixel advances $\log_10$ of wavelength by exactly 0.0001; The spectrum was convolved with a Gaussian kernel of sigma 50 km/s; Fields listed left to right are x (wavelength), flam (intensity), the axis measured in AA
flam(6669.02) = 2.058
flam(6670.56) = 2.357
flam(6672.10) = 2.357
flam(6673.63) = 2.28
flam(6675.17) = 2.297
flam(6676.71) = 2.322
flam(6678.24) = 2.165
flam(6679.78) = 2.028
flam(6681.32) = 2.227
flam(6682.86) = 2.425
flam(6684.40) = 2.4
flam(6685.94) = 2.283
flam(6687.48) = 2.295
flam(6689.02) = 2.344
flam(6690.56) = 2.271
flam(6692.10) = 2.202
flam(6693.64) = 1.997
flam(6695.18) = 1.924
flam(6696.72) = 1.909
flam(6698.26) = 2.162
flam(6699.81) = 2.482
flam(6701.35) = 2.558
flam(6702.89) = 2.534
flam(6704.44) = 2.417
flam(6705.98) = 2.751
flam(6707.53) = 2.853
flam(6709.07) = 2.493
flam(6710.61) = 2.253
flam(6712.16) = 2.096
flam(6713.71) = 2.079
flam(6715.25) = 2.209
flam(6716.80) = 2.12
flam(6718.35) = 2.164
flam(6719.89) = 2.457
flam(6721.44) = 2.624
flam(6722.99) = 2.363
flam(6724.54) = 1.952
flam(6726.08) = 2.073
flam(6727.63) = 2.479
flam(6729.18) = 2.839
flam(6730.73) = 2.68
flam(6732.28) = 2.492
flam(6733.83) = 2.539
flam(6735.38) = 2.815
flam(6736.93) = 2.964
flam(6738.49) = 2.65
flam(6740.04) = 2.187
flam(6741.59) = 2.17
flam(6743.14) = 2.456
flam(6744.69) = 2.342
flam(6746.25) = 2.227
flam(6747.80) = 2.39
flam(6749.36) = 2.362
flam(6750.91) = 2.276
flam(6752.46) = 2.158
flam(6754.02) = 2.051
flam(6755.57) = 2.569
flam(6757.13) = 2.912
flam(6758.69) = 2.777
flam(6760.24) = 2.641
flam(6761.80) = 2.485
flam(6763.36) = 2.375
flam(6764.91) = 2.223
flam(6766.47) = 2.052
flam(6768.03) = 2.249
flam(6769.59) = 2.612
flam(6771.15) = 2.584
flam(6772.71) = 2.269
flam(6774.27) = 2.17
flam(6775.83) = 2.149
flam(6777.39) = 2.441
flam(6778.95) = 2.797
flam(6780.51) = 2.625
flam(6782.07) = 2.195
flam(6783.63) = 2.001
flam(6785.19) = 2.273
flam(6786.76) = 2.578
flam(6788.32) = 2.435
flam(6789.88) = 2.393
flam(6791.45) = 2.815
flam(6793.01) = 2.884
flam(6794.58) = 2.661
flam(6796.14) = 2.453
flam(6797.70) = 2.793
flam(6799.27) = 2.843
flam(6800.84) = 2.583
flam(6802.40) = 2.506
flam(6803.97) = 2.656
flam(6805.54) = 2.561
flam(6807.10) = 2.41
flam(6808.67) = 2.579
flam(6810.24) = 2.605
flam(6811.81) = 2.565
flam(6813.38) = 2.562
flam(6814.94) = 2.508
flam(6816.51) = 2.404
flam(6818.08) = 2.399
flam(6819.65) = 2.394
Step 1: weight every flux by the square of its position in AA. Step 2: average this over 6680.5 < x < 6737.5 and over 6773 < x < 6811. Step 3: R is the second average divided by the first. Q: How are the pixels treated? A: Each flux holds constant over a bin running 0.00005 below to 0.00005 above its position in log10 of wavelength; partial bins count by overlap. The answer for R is 1.09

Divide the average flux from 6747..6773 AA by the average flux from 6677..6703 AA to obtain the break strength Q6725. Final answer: 1.08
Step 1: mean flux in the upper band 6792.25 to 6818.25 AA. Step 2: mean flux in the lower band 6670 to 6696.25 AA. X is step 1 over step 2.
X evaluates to 1.16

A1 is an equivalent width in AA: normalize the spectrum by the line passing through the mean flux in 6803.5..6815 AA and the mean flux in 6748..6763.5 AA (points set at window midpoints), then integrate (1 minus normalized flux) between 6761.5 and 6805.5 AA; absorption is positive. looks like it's 0.7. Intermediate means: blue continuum 2.46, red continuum 2.56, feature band 2.47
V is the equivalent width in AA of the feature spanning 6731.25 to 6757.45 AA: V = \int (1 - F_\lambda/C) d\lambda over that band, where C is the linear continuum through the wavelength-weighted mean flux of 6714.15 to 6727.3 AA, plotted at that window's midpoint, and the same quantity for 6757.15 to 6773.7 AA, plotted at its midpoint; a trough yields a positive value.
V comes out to -1.0 AA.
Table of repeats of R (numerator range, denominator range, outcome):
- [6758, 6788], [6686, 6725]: 1.06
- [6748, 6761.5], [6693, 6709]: 1.06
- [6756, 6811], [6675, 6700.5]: 1.16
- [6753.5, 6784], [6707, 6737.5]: 1.01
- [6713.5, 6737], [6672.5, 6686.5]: 1.08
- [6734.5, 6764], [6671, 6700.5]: 1.13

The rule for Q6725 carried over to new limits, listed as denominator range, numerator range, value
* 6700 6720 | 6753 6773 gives 1.03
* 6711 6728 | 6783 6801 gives 1.15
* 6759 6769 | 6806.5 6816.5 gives 1.07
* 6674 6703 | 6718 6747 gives 1.09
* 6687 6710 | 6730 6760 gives 1.06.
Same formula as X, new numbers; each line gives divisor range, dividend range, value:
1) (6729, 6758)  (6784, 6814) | 1.04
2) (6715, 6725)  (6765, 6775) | 1.01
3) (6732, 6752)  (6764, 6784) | 0.96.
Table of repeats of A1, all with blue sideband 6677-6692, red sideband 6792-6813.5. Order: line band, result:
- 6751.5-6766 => 0.2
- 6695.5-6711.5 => -0.7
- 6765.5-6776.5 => 1.0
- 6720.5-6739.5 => -1.0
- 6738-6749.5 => 0.5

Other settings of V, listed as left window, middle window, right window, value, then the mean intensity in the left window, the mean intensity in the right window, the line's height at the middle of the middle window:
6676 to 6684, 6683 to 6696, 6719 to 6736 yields 0.36 AA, 2.24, 2.48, 2.29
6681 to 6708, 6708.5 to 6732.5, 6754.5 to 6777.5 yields 0.36 AA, 2.33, 2.43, 2.37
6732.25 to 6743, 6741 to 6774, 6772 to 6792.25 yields 1.20 AA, 2.54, 2.4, 2.48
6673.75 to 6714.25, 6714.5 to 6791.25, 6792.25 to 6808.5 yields 2.28 AA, 2.3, 2.63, 2.48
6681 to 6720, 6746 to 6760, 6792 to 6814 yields 0.21 AA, 2.3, 2.62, 2.47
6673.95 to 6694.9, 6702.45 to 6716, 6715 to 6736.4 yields -0.32 AA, 2.24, 2.43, 2.35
